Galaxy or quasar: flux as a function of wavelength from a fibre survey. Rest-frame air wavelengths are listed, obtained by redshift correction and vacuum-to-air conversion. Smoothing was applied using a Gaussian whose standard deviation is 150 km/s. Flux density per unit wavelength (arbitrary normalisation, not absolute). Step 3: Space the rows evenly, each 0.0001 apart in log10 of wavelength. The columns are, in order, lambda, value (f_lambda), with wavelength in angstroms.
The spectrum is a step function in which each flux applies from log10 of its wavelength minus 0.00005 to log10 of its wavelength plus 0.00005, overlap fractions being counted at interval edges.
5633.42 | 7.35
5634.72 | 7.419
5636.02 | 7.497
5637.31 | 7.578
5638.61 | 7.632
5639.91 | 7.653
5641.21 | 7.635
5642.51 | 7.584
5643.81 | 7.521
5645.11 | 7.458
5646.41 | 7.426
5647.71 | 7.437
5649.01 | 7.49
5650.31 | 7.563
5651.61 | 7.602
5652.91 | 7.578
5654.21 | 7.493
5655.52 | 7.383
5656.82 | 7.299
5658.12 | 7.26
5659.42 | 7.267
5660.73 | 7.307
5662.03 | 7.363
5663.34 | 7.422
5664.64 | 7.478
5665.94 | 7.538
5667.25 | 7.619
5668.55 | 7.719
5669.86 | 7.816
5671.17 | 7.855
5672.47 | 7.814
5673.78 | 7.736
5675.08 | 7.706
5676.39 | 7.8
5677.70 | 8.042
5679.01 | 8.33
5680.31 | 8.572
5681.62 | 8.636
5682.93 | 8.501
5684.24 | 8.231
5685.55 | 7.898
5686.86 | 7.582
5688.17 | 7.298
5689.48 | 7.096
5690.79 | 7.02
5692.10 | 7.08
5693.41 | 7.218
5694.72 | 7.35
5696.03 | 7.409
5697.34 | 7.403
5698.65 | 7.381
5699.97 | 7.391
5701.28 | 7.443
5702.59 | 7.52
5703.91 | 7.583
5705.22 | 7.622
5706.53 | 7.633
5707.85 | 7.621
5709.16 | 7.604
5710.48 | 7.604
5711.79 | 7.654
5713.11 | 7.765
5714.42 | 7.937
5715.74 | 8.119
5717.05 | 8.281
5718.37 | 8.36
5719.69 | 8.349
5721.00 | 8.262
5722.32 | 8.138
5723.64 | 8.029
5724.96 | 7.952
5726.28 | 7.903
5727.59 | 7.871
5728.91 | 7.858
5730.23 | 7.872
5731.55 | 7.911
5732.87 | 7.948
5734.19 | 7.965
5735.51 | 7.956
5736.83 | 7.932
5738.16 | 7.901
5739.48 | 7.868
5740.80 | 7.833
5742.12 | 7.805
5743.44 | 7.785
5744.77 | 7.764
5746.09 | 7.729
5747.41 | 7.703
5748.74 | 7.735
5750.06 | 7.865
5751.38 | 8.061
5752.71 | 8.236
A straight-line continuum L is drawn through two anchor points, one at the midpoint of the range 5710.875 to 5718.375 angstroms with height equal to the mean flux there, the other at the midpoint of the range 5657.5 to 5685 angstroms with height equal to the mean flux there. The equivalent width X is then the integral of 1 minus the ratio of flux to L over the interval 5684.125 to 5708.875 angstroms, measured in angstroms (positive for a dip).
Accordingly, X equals 1.45 angstroms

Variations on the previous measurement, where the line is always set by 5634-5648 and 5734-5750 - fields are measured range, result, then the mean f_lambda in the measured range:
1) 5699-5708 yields 0.2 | 7.53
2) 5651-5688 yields -0.6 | 7.74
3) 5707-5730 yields -0.6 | 7.96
